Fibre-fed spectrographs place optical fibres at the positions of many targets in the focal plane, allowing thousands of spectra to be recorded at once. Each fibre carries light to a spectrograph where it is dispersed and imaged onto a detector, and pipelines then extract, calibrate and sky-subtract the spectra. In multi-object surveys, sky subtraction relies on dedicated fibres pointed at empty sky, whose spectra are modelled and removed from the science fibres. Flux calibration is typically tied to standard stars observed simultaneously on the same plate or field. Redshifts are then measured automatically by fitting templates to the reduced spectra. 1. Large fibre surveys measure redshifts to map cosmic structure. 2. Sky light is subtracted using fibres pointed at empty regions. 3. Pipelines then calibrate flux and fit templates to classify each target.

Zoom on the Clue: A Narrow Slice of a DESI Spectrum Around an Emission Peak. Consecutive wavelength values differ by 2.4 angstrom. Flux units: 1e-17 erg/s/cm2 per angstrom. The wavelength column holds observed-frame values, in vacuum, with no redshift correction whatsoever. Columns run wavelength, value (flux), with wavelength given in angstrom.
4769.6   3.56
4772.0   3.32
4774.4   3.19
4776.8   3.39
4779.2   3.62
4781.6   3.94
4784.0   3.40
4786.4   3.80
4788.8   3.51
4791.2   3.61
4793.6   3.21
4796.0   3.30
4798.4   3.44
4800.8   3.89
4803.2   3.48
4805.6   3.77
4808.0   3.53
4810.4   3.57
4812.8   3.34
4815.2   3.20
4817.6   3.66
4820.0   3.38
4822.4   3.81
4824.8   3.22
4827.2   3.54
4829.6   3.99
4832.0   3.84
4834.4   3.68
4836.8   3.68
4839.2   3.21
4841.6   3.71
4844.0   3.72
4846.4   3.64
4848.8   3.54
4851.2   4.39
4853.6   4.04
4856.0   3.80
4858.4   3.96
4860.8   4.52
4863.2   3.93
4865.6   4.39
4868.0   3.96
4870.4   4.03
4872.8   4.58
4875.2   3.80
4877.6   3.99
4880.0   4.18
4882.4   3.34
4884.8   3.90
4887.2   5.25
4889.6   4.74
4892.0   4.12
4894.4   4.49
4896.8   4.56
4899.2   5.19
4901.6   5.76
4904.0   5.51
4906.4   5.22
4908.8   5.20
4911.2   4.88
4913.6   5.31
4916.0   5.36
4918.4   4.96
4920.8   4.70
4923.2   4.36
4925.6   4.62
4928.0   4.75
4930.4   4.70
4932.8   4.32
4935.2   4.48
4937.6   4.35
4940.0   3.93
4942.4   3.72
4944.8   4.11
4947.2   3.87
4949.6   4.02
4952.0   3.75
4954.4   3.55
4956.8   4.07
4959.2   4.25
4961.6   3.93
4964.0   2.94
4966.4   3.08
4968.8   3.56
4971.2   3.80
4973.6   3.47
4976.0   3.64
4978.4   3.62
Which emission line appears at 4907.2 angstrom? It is C III] 1909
